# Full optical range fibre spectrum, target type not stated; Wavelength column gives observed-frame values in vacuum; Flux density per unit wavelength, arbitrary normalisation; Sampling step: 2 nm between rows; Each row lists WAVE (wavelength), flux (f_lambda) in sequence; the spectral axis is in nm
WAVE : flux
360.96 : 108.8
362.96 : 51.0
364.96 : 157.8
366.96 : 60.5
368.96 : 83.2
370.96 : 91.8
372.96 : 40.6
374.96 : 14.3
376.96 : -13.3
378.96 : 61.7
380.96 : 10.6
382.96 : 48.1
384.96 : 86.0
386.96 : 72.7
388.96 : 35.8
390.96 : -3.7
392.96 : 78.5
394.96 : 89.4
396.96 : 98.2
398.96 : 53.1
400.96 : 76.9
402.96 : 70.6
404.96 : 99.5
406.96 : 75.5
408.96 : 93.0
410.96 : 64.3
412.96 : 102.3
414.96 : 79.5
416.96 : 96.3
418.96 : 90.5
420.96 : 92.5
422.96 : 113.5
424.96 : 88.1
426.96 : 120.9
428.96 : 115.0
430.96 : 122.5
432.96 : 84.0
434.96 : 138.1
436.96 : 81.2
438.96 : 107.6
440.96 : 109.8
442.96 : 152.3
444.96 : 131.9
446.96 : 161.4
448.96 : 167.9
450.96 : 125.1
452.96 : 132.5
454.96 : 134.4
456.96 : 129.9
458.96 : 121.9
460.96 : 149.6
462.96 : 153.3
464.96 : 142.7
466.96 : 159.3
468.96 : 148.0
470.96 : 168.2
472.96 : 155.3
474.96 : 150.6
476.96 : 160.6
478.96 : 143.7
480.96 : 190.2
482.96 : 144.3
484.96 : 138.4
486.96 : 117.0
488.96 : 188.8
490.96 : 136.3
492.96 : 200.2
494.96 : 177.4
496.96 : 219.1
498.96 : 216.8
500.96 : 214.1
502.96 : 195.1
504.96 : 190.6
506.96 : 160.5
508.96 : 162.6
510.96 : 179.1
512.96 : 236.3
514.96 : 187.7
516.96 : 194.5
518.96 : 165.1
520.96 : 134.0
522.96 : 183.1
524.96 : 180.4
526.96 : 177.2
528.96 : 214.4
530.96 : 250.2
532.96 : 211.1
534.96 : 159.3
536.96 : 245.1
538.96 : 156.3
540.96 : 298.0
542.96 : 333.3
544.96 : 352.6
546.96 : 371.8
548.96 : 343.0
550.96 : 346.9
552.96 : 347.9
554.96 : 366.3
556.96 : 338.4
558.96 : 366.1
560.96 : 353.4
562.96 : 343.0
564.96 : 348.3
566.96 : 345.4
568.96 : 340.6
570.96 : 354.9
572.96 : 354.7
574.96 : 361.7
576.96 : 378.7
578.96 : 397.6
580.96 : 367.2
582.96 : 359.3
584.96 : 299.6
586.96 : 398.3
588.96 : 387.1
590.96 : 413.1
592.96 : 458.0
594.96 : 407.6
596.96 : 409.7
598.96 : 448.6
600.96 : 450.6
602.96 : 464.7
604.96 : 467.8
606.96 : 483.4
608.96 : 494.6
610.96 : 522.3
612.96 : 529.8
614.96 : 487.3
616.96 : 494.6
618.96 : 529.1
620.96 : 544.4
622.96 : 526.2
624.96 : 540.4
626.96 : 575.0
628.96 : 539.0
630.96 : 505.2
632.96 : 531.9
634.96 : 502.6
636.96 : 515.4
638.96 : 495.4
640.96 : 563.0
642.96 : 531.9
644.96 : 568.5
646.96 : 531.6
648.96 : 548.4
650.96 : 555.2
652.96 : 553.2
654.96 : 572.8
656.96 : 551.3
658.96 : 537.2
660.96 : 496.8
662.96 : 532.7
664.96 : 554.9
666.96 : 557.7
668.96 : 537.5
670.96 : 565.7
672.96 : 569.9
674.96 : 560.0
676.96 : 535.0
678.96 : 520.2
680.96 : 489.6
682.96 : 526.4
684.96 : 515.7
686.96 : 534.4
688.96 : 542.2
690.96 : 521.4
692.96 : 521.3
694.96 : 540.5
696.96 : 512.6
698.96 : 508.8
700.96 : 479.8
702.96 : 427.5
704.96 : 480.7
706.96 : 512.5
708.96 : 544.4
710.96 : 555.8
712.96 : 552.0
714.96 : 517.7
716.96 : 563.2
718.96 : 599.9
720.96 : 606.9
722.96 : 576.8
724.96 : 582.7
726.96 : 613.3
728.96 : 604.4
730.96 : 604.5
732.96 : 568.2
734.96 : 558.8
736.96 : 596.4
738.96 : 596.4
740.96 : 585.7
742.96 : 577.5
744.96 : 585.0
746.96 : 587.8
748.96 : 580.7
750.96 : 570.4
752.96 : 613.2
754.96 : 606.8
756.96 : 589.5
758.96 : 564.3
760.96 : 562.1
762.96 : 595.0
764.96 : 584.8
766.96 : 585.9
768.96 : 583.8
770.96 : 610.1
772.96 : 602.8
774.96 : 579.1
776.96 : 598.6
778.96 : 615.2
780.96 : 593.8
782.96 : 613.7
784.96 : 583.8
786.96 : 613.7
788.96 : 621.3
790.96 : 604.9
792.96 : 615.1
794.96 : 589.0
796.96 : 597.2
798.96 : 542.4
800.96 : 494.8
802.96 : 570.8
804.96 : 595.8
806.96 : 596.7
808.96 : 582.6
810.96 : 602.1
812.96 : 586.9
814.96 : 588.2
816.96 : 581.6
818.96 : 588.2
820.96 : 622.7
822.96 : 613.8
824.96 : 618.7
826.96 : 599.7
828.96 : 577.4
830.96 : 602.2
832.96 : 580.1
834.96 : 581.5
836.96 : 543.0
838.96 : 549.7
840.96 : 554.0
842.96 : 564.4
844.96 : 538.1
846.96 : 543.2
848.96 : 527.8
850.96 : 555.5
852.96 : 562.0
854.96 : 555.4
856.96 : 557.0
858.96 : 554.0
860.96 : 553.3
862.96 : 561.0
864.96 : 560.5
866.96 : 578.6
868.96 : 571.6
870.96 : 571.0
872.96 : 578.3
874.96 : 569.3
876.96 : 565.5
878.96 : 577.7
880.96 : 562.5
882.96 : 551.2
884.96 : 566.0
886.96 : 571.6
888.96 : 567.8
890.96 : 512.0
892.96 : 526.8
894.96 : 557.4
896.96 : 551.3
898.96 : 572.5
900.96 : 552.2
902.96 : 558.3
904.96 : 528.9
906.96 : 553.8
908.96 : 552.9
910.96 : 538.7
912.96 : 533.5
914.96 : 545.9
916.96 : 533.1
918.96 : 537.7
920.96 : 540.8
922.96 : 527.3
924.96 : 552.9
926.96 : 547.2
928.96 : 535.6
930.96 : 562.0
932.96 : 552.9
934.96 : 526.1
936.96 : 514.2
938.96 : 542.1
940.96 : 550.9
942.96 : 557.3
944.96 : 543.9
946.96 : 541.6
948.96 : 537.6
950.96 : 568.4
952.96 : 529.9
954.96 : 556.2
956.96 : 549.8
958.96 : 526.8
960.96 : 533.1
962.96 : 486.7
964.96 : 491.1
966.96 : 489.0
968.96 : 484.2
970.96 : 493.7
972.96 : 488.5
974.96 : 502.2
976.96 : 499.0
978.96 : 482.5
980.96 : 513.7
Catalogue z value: 0.36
